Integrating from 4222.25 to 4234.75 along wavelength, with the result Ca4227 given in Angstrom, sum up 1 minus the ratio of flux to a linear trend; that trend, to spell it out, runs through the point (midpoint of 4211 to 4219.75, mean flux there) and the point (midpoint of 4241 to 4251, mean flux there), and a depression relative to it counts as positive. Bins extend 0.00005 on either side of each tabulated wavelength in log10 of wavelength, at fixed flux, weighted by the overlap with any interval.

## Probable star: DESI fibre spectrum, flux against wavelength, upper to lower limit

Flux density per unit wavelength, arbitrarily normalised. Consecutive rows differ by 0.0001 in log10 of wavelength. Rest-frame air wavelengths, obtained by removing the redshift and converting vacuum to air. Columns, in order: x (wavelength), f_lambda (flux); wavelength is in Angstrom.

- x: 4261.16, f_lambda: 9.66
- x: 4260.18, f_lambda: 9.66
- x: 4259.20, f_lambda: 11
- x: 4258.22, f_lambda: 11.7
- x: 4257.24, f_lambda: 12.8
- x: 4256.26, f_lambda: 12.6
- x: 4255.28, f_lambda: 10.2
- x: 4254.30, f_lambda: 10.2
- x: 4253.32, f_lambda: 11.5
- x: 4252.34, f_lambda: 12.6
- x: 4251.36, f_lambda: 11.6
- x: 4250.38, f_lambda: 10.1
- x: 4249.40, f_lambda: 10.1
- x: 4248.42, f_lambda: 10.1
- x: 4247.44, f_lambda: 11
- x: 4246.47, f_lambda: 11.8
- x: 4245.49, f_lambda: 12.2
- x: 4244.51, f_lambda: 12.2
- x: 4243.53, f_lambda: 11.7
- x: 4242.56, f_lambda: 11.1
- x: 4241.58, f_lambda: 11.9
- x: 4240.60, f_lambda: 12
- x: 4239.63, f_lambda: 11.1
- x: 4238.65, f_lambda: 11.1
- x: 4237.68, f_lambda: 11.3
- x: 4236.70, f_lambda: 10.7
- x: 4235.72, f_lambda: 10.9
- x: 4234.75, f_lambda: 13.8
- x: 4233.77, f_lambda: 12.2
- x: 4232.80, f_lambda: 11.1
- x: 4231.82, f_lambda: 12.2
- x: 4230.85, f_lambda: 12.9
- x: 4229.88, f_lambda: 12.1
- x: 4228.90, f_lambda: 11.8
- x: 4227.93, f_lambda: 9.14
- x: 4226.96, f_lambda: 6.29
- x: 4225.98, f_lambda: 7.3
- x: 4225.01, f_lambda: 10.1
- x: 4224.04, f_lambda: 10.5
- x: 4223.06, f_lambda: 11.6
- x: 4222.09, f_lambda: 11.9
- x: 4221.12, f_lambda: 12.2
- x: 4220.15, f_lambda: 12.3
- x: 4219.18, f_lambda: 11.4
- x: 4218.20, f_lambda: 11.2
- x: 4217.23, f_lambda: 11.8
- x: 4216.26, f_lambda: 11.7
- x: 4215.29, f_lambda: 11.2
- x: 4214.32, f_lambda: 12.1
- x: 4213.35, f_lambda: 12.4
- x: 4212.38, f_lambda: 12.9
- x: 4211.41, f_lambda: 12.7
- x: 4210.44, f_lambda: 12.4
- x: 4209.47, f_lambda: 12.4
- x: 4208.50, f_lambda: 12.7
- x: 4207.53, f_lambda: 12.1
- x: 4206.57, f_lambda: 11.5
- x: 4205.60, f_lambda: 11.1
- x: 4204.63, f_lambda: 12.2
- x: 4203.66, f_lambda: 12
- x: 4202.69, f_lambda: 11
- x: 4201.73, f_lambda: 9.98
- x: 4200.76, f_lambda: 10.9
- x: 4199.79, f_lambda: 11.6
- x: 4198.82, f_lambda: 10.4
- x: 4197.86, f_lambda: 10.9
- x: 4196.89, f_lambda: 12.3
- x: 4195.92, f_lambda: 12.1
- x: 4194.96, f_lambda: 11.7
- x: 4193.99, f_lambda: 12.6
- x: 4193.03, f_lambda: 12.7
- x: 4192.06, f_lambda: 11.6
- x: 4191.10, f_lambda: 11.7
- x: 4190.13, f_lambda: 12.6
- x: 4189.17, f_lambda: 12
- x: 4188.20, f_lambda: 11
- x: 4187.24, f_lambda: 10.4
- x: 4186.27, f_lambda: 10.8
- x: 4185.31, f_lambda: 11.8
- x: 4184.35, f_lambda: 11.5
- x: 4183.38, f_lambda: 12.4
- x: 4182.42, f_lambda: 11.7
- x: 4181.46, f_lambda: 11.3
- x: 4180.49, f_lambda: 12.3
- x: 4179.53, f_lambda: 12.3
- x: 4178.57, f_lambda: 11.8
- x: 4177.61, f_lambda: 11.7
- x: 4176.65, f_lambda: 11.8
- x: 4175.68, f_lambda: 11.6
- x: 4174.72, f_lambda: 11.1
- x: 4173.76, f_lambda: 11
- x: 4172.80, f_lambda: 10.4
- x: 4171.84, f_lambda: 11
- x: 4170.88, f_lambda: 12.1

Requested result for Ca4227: 0.9 Angstrom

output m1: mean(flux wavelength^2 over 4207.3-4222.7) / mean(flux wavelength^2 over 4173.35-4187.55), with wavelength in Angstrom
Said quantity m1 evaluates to 1.1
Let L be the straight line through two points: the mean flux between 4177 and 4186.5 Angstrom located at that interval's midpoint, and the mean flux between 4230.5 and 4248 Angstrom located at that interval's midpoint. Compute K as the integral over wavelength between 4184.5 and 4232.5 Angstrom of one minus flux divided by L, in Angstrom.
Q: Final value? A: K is 1.2 Angstrom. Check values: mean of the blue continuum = 11.8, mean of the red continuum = 11.7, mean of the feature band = 11.5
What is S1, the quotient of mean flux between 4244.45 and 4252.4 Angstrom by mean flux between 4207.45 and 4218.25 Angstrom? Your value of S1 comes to 0.92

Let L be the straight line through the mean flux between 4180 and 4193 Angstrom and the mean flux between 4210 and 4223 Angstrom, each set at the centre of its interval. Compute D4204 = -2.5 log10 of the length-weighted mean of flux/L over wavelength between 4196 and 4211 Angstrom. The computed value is 0.03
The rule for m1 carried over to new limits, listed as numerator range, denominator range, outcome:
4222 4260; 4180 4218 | 0.97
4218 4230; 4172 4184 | 0.93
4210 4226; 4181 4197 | 1.00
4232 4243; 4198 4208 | 1.04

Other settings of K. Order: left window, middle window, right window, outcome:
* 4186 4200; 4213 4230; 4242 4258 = 0.88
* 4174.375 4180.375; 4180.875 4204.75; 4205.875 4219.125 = 0.66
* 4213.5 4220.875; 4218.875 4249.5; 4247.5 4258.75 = 0.73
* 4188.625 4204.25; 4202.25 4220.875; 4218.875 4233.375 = -1.20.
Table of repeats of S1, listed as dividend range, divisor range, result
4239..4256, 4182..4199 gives 0.96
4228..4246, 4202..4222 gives 0.98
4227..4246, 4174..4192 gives 0.99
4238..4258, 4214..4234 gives 1.03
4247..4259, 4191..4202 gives 0.97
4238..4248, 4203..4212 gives 0.96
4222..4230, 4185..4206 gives 0.86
